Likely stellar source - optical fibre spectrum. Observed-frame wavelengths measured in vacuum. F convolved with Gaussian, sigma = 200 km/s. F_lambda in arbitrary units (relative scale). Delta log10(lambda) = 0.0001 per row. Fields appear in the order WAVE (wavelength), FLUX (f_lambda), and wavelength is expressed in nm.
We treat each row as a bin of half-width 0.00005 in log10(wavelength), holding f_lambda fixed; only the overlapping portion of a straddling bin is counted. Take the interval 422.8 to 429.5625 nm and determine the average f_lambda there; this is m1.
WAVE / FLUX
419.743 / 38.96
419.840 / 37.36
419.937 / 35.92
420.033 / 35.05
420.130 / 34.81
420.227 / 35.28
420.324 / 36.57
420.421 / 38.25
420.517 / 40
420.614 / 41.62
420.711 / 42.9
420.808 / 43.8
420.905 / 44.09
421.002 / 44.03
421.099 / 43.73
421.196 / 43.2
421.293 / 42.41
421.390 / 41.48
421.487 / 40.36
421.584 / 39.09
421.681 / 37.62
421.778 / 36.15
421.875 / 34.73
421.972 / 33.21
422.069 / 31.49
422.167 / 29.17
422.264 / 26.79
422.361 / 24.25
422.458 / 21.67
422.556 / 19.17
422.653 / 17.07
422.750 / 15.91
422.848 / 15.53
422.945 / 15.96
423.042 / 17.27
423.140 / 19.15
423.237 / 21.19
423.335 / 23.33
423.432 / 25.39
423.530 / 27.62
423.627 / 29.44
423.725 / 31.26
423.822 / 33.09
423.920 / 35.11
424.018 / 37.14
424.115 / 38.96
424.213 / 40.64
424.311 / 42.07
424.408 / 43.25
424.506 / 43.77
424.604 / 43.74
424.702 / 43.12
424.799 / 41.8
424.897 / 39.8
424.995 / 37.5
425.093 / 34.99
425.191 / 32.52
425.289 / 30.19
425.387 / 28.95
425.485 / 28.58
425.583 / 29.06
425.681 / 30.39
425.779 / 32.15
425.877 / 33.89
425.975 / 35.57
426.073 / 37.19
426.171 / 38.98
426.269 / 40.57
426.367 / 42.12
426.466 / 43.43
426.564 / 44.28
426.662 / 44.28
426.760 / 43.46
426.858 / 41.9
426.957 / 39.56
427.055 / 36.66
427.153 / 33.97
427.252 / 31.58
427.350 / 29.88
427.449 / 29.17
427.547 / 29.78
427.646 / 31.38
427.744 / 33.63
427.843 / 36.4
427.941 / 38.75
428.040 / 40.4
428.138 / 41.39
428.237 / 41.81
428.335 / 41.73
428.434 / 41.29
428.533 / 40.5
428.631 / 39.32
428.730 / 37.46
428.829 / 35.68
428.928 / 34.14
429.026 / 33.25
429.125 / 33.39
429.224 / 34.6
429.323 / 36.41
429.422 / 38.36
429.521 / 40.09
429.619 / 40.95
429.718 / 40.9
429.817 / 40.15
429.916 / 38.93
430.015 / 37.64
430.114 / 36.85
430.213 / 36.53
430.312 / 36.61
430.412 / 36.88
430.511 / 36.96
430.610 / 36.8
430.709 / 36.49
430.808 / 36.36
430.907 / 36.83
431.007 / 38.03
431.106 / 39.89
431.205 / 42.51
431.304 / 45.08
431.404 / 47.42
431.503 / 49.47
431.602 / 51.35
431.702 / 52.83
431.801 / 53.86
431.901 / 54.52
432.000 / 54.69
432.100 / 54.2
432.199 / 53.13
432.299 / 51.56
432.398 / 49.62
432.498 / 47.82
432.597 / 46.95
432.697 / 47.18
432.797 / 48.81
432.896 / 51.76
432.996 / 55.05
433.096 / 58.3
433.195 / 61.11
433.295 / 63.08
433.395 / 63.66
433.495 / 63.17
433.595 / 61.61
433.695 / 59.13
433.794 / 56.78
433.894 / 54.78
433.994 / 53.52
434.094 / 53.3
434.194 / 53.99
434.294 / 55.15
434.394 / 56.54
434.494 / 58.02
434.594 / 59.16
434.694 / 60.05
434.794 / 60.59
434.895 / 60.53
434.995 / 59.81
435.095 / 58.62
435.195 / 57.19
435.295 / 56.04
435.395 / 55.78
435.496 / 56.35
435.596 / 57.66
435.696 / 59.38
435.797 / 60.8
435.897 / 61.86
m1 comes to 35.1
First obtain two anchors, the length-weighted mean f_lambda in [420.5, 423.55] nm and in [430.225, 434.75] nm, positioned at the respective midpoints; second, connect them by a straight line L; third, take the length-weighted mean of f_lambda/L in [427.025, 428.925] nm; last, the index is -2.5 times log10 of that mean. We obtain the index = 0.17 mag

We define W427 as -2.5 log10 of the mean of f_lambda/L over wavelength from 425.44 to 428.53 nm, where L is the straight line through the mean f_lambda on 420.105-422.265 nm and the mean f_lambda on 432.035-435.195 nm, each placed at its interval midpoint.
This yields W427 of 0.26 mag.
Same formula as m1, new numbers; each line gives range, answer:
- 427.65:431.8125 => 39.5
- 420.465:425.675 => 33.3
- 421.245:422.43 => 34.5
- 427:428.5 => 35.9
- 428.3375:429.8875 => 37.9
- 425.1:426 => 31.3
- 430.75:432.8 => 47.6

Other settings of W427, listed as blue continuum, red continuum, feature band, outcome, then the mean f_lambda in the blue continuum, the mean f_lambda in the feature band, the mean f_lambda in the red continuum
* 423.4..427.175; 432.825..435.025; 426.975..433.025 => 0.18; 36.9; 41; 58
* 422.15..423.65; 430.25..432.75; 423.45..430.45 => -0.16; 21.5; 36.9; 45.4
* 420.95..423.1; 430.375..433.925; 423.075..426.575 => 0.03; 30.4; 34.8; 50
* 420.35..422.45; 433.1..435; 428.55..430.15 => 0.33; 37.7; 37.5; 58.6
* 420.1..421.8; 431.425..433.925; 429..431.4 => 0.33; 40.4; 38.2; 54.5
